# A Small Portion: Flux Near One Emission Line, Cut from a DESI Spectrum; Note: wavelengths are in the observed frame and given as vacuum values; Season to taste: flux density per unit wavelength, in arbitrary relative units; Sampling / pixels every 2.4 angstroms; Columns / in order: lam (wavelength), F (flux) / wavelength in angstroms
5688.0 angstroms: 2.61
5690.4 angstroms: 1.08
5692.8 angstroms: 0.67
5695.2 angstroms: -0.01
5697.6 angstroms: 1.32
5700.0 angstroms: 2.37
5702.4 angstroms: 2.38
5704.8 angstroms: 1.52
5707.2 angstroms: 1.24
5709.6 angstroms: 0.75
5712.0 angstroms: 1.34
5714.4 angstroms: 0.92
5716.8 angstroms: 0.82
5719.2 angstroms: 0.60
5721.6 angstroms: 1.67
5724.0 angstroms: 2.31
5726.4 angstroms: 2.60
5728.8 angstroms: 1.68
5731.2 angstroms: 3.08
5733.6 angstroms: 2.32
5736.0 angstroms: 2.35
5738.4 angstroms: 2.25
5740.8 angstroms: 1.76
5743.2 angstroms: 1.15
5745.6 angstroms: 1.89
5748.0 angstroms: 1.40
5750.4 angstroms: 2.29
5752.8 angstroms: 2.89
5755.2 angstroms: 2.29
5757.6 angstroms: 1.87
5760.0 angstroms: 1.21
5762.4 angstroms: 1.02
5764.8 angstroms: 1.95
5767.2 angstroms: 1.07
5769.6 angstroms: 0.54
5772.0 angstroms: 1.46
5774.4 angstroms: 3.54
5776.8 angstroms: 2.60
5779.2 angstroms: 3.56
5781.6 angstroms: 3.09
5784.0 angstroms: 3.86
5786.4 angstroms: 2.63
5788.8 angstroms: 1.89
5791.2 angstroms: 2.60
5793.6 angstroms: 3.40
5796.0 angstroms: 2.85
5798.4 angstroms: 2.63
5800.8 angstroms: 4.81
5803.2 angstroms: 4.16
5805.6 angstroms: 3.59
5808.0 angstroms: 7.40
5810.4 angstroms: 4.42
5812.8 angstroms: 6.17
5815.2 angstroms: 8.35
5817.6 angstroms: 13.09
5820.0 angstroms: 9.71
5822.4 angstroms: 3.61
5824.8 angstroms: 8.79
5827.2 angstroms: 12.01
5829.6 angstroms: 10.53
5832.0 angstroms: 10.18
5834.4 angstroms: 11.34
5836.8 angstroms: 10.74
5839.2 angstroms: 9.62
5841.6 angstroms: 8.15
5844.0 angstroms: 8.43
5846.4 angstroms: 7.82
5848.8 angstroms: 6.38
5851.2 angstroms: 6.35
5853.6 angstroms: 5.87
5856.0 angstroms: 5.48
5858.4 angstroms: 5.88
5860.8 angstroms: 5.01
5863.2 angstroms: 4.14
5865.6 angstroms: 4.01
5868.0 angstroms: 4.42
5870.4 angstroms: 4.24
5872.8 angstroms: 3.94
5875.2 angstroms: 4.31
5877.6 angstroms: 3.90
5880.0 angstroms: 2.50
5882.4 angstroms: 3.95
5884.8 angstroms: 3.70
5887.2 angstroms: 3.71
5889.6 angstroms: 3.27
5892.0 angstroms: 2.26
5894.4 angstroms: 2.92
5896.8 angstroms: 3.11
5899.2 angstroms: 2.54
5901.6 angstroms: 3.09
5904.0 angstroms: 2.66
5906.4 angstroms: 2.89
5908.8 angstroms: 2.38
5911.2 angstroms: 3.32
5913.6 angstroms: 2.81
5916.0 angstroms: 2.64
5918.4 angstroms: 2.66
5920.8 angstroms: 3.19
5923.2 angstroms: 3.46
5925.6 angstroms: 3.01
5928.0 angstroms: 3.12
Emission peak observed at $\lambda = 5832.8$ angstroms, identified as Ly-alpha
